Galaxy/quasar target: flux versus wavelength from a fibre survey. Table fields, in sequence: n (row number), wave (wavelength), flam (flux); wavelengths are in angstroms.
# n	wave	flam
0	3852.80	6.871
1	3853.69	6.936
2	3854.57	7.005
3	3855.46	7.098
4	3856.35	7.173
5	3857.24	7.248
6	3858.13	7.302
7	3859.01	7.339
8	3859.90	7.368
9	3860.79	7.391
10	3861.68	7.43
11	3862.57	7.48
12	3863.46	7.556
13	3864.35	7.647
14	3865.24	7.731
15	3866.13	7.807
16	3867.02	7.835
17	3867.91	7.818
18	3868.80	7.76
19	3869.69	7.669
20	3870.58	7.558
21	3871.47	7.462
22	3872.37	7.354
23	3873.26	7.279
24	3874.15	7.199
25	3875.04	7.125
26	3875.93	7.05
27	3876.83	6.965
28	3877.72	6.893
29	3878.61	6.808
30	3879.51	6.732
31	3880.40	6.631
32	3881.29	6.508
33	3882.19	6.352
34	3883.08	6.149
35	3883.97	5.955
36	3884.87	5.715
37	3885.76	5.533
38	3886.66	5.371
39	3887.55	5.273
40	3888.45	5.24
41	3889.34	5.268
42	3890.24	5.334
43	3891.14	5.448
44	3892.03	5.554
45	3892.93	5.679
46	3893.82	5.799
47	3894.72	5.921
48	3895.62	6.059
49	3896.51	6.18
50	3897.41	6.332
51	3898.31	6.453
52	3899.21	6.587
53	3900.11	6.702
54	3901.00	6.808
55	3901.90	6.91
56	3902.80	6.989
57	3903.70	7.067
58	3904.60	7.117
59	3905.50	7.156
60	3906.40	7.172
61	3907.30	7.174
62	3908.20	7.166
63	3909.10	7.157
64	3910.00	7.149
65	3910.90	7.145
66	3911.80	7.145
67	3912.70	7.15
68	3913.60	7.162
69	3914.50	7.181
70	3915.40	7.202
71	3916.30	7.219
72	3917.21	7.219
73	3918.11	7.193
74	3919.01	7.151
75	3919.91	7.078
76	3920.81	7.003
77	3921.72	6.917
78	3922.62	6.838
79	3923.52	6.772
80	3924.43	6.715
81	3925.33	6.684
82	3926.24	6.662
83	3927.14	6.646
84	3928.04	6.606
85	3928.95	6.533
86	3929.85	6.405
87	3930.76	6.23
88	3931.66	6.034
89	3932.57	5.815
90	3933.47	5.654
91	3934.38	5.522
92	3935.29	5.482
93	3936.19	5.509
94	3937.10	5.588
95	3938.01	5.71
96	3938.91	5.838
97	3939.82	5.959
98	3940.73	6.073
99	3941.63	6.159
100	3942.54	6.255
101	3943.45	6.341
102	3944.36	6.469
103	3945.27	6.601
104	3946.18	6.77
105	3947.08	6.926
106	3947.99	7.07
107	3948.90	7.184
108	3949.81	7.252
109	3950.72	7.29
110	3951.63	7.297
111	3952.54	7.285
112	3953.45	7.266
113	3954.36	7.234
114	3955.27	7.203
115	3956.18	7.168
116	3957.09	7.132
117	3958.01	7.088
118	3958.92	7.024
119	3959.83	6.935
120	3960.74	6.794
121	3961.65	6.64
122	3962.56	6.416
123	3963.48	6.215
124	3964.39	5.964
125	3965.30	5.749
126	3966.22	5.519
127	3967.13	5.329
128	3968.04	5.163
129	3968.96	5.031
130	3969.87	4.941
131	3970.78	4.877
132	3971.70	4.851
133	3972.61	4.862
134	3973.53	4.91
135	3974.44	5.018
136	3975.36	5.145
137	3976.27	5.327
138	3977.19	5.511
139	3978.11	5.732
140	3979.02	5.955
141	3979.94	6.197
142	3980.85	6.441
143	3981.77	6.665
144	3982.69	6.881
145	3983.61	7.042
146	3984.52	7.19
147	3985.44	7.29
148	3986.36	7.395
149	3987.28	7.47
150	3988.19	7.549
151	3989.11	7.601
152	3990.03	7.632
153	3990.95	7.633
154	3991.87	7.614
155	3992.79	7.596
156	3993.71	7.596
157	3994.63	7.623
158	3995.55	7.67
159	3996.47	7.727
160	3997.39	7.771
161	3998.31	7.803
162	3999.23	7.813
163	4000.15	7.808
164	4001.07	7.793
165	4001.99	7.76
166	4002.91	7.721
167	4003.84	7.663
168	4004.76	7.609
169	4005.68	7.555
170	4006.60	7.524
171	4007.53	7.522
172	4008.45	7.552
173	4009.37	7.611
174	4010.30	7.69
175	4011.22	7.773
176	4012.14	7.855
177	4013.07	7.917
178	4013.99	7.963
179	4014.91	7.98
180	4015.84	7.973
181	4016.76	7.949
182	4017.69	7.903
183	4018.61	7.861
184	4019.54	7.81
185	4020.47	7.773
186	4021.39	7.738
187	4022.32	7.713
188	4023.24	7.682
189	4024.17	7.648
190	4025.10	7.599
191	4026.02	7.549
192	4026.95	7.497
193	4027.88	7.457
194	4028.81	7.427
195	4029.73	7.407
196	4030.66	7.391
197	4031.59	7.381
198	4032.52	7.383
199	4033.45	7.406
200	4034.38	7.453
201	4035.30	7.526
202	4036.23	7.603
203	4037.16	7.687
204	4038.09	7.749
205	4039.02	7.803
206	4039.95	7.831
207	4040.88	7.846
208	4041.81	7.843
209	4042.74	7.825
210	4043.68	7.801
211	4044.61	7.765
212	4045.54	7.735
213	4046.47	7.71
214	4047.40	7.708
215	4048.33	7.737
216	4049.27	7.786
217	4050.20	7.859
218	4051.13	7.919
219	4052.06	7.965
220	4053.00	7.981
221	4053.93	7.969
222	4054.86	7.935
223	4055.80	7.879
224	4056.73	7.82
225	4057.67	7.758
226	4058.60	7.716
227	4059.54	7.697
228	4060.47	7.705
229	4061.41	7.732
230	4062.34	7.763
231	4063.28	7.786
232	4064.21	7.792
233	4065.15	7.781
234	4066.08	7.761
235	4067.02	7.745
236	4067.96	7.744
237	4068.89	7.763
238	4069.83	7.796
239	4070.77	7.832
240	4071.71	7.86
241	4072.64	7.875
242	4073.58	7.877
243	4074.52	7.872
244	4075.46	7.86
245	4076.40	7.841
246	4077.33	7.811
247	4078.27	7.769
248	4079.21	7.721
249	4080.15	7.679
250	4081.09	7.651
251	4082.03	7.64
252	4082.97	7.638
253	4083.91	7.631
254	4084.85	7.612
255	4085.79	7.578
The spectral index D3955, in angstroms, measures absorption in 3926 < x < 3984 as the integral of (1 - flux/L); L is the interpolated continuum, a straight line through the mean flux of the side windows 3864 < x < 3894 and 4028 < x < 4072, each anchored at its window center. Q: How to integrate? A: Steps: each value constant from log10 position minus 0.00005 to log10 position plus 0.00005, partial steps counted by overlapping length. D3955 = 7.3 angstroms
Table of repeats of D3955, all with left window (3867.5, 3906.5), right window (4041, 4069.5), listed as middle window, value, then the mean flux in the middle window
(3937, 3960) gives 0.8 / 6.75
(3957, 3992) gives 4.5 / 6.25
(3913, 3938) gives 0.9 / 6.54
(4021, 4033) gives 0.1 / 7.52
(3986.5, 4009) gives -0.9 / 7.65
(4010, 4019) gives -0.5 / 7.9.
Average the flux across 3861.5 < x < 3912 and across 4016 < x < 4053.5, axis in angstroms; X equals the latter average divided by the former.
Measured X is 1.15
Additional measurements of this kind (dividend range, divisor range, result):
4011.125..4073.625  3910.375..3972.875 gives 1.20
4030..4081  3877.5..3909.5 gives 1.23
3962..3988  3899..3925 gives 0.84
